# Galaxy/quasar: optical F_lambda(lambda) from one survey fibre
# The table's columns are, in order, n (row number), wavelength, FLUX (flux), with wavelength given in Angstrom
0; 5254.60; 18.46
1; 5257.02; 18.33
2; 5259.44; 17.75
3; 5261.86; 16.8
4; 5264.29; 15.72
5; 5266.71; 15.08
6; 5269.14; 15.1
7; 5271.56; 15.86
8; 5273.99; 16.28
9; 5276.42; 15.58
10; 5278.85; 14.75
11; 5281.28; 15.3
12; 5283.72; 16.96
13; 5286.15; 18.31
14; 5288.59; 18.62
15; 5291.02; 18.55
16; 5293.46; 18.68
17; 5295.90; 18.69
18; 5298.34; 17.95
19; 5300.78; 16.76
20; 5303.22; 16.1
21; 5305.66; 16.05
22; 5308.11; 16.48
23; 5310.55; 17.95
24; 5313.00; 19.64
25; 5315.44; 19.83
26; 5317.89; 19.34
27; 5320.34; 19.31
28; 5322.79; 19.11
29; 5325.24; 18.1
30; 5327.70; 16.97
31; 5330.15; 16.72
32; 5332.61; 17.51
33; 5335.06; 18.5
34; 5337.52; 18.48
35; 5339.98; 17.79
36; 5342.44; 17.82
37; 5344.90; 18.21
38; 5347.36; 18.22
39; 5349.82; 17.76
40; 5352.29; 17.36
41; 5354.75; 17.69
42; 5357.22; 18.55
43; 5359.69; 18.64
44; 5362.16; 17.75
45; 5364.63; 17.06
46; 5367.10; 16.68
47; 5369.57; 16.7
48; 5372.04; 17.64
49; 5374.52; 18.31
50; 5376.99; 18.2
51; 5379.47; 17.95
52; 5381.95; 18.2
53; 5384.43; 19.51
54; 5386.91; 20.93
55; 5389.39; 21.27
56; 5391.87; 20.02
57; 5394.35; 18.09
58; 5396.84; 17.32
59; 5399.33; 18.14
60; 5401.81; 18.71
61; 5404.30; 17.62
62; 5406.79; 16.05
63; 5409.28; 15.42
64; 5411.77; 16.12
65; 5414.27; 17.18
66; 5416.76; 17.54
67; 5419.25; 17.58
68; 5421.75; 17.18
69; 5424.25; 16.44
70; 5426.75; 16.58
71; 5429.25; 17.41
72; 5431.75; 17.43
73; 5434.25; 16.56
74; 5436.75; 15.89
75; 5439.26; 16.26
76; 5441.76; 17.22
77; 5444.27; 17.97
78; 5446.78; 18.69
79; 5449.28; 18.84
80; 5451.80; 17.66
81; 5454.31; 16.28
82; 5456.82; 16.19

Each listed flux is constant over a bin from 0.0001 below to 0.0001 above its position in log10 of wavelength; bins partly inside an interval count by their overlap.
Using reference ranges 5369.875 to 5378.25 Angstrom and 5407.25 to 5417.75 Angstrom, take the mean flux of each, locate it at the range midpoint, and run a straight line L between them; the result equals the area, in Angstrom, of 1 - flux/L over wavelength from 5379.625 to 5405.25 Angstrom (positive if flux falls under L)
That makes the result -2.6 Angstrom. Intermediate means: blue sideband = 17.9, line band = 19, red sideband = 16.5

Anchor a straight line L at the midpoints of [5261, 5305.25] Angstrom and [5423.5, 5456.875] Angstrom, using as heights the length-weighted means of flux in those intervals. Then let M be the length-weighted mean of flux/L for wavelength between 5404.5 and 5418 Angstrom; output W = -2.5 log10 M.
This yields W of 0.03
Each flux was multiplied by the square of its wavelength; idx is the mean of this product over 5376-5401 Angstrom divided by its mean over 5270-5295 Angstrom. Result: 1.17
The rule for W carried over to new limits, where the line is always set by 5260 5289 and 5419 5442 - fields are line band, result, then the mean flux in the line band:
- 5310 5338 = -0.13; 18.5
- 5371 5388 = -0.13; 18.7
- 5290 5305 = -0.09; 17.7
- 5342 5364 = -0.09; 18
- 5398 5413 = -0.02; 17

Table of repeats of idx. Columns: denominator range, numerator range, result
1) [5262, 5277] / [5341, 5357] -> 1.17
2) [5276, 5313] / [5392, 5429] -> 1.04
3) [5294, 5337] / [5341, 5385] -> 1.01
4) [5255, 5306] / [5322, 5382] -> 1.09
